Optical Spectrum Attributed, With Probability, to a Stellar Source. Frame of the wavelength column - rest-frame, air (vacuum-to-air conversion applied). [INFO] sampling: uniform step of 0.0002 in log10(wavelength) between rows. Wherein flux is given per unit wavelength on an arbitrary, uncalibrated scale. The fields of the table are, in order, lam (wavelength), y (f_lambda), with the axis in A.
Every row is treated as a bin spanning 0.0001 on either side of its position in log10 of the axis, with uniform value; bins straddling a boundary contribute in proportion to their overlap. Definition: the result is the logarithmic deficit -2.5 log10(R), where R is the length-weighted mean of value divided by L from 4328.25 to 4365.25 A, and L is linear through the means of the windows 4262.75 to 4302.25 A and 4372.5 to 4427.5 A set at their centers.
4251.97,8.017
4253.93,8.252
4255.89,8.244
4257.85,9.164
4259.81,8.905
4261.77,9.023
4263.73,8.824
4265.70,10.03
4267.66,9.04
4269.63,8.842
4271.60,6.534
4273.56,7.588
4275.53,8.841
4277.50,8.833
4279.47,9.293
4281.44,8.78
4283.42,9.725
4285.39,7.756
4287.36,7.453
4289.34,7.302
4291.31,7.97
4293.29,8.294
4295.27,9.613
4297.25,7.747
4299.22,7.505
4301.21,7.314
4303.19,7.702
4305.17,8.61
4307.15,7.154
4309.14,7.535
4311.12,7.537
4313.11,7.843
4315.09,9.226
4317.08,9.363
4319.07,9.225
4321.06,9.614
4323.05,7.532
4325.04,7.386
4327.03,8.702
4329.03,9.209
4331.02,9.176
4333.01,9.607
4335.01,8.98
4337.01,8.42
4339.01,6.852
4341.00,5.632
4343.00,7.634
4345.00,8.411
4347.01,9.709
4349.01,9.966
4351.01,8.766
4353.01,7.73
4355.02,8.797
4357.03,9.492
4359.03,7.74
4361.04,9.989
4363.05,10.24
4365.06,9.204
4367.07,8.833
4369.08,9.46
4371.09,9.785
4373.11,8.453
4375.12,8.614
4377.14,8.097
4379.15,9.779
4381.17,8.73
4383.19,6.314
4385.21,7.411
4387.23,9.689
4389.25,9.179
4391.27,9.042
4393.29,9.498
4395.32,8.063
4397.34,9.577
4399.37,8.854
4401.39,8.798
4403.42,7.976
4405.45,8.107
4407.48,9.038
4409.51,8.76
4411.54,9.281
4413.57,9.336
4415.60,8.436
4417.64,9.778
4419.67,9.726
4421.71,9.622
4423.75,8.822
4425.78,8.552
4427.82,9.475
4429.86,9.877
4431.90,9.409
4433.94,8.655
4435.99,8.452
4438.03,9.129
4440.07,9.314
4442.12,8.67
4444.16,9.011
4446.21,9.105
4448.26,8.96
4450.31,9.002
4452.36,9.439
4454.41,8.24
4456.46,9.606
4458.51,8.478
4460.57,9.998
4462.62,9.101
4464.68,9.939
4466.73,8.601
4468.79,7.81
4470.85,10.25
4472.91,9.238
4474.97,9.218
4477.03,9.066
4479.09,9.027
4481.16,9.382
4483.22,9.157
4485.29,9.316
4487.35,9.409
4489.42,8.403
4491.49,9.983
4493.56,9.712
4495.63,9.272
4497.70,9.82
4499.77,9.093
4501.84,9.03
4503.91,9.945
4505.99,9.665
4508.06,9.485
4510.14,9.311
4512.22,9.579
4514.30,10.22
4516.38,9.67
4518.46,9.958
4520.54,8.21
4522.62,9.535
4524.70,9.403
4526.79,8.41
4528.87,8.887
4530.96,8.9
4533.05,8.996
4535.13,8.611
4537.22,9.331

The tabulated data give -0.01 mag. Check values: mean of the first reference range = 8.36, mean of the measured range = 8.7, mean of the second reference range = 8.81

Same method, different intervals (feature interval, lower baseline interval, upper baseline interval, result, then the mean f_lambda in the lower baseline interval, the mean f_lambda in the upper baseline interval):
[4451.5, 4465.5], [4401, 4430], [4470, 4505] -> 0.00 mag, 9.02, 9.37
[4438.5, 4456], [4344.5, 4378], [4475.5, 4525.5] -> 0.03 mag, 9.03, 9.4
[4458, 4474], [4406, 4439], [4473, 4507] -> 0.01 mag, 9.13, 9.34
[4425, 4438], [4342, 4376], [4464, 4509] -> 0.01 mag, 8.99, 9.31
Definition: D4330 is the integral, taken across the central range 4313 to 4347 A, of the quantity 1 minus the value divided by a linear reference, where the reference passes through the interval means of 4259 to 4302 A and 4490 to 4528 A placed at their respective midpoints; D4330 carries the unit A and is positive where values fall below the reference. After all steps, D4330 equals 0.74 A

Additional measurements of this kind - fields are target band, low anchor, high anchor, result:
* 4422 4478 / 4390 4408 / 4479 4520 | 0.2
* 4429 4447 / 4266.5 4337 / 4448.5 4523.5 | 0.0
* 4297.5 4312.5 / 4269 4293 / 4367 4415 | 1.3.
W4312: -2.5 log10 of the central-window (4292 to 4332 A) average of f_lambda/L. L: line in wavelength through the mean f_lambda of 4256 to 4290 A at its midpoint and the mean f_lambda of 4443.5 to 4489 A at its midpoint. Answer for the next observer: 0.05 mag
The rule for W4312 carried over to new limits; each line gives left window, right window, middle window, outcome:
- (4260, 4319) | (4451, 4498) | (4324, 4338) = -0.03 mag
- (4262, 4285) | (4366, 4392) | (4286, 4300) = 0.10 mag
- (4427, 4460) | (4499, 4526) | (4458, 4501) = 0.00 mag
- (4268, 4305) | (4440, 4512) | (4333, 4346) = 0.09 mag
